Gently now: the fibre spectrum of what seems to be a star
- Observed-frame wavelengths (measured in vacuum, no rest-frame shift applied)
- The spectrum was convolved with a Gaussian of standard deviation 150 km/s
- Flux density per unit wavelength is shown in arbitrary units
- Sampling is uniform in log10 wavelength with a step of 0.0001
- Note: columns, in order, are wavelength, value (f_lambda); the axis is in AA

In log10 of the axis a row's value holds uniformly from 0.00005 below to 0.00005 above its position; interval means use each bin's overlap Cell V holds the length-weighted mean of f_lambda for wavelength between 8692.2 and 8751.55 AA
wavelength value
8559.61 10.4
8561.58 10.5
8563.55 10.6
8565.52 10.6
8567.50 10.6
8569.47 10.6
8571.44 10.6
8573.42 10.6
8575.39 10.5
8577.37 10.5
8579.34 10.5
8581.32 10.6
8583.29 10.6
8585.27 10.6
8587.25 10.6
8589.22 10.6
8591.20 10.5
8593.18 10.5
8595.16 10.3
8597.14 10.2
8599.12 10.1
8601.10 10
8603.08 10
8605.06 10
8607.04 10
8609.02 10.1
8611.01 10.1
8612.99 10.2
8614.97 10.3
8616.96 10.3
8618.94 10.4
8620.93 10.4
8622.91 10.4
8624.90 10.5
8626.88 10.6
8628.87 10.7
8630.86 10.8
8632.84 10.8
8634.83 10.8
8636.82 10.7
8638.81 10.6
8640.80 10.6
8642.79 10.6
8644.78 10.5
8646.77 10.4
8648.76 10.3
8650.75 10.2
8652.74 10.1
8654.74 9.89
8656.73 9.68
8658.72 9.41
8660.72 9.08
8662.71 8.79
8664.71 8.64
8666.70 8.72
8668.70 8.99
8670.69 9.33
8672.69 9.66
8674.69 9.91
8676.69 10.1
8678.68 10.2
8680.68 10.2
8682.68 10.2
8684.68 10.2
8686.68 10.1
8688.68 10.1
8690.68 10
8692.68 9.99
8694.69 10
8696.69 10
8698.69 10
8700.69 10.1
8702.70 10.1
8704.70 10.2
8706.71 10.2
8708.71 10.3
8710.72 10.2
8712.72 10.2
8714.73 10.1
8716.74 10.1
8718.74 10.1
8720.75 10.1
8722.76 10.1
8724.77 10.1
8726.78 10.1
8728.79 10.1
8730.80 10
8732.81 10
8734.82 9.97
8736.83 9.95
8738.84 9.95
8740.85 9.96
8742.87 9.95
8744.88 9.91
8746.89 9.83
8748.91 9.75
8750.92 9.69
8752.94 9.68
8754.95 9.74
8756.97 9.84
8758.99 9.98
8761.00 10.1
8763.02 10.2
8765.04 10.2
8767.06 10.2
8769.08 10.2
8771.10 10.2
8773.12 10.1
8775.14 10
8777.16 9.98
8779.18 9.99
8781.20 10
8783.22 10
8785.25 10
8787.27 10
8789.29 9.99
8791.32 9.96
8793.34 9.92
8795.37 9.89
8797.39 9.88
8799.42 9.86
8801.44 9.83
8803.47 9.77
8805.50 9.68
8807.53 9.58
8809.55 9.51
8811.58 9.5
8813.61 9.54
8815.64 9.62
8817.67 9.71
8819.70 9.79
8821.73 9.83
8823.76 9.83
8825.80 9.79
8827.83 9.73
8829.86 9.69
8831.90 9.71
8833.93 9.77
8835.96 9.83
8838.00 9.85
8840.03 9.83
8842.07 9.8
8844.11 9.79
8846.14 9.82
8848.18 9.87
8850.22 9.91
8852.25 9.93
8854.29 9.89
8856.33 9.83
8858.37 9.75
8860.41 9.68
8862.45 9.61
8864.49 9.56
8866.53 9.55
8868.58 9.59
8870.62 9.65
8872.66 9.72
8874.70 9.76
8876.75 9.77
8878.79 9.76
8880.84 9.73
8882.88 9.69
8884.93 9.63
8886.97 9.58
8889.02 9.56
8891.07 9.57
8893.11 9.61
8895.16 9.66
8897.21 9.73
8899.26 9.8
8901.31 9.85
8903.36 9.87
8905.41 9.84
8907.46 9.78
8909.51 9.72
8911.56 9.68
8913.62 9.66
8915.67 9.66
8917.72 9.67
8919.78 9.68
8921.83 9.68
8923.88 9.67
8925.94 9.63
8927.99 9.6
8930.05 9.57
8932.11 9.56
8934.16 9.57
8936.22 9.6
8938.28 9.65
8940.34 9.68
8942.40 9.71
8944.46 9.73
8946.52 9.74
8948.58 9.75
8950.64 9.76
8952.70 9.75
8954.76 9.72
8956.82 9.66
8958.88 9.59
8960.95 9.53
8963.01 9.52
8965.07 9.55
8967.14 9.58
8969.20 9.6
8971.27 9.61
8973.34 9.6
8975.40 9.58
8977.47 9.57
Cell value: 10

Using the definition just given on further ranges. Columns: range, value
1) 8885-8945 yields 9.67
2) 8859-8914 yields 9.69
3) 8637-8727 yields 9.97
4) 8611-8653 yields 10.5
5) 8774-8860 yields 9.82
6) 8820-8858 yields 9.82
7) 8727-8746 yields 9.98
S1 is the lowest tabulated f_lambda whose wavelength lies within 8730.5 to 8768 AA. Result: 9.68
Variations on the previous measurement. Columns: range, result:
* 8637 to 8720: 8.64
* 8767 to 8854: 9.5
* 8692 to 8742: 9.95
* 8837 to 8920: 9.55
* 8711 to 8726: 10.1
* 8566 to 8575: 10.6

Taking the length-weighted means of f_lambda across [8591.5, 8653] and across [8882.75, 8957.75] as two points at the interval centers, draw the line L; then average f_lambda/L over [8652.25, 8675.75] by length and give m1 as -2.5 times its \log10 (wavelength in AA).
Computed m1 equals 0.105 mag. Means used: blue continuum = 10.4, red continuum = 9.68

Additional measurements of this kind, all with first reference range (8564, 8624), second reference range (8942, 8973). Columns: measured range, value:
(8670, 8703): 0.019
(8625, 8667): 0.016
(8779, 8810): 0.012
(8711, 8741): 0.005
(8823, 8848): 0.012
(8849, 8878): 0.012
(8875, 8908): 0.008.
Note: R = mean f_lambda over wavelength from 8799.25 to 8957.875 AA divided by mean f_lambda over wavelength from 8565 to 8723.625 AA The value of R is 1.0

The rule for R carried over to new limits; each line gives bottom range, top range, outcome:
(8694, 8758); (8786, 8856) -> 0.98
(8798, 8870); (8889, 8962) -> 0.99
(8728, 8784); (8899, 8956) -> 0.97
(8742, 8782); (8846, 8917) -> 0.97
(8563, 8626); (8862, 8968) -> 0.93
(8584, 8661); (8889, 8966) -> 0.94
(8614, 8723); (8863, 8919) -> 0.96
